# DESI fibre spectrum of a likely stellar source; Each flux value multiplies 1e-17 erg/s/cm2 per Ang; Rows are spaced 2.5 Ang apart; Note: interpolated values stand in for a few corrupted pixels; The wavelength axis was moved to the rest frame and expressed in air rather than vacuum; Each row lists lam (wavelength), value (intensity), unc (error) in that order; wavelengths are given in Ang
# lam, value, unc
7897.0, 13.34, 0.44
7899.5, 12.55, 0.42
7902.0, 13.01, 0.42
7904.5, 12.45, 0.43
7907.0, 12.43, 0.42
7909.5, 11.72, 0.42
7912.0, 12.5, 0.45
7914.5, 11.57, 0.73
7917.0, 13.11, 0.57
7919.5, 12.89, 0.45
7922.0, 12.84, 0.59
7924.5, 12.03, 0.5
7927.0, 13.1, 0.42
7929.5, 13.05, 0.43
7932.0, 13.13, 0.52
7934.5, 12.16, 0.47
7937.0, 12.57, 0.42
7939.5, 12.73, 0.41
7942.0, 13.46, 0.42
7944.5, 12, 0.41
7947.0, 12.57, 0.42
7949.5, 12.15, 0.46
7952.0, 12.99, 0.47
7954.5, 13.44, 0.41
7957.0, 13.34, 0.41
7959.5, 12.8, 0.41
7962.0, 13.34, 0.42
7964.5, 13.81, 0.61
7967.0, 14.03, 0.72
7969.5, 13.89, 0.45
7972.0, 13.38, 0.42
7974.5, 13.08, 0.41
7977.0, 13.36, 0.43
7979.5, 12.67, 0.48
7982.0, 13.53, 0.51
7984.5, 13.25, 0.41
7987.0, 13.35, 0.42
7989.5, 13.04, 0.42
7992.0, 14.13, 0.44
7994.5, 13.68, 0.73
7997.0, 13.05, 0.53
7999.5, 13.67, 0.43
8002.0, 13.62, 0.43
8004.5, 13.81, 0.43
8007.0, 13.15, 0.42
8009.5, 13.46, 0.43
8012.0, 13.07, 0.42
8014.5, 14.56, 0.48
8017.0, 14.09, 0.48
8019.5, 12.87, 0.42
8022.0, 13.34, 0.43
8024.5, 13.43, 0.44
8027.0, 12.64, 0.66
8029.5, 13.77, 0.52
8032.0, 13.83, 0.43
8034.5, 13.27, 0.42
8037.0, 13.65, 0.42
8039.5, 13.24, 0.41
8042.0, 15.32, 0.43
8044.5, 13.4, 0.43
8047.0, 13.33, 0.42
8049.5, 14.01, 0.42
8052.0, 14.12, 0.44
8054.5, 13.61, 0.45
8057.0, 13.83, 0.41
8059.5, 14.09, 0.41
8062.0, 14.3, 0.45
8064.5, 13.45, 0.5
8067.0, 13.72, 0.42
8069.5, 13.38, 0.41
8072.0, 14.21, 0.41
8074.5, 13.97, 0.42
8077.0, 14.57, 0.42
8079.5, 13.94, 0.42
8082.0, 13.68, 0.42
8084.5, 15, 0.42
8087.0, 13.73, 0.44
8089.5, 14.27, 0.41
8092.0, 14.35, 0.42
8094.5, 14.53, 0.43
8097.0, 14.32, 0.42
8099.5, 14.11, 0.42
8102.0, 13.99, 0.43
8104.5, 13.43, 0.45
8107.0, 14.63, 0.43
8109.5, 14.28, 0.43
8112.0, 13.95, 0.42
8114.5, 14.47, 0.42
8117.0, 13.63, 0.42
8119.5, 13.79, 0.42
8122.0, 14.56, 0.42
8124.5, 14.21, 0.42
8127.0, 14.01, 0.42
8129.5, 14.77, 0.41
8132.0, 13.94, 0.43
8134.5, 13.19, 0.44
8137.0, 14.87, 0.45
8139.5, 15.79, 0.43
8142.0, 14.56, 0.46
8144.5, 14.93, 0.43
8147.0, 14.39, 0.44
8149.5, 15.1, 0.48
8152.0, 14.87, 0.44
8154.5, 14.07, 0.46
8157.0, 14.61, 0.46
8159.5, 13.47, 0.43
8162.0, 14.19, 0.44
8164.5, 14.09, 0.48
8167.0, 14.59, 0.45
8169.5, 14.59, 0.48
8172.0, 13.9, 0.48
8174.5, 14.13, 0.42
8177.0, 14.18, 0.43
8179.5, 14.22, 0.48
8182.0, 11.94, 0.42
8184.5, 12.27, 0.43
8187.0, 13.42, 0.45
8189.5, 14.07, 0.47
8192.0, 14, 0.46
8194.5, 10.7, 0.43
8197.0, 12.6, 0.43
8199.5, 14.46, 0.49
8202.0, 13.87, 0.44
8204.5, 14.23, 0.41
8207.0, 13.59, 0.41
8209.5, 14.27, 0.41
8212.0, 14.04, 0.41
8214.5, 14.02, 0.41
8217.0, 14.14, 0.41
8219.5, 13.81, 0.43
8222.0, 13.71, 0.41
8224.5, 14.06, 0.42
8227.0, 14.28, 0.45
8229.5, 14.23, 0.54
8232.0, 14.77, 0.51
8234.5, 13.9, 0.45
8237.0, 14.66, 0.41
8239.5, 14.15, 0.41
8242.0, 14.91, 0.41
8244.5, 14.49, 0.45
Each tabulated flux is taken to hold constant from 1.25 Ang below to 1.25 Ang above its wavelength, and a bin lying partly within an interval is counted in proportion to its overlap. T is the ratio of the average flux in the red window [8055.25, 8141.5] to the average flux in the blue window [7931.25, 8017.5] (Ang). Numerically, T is 1.07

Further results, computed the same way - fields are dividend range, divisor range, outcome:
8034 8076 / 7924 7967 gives 1.07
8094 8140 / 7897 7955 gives 1.12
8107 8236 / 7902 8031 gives 1.07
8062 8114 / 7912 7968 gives 1.10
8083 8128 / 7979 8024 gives 1.05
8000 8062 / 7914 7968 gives 1.06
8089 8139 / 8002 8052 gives 1.04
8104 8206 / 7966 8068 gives 1.03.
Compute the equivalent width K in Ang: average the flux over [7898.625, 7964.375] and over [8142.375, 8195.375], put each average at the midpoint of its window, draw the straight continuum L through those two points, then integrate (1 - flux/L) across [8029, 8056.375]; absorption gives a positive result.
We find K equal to -1.0 Ang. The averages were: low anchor 12.7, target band 13.8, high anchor 13.9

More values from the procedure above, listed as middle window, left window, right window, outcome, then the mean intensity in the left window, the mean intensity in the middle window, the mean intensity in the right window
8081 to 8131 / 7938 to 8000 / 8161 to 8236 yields -2.26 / 13.2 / 14.2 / 13.8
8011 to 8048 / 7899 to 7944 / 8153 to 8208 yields -1.49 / 12.6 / 13.6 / 13.7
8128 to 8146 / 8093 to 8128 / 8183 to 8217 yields -0.79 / 14.1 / 14.6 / 13.5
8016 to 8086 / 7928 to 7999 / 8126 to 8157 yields 0.26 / 13.1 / 13.8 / 14.5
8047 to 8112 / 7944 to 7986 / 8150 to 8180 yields -1.15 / 13.2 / 14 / 14.3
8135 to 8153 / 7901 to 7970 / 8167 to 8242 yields -1.66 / 12.8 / 14.9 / 13.8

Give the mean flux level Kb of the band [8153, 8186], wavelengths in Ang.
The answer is 13.9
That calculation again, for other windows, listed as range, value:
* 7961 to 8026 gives 13.5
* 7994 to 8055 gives 13.6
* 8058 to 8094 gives 14.1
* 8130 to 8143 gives 14.5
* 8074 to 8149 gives 14.3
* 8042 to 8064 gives 13.9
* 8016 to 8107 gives 13.9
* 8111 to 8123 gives 14.1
